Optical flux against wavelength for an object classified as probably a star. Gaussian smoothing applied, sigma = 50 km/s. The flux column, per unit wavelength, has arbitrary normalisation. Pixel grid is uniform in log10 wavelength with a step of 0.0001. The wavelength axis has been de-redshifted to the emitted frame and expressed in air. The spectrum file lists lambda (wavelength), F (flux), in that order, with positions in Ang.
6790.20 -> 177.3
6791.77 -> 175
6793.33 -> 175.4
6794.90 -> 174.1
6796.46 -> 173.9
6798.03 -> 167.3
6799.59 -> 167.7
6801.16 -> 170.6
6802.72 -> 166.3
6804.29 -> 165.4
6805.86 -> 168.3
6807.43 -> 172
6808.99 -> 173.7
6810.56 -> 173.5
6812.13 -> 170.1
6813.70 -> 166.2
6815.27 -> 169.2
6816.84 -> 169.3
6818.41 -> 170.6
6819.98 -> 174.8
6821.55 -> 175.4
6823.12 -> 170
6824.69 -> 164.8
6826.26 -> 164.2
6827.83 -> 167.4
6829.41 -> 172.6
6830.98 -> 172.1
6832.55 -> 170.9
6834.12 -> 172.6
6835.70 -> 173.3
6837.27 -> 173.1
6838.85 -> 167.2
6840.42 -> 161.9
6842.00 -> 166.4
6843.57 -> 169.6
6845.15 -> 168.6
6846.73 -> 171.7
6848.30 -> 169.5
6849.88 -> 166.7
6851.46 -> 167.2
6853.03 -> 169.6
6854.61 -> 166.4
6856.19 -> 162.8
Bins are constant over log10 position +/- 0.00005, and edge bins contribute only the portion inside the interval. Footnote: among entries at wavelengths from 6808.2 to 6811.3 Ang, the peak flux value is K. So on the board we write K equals 173.7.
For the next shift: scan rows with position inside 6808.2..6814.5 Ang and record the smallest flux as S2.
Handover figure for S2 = 166.2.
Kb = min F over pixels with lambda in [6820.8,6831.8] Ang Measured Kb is 164.2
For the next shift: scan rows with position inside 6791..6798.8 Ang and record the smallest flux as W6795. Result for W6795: 167.3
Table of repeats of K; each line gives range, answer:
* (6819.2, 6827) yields 175.4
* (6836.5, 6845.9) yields 173.1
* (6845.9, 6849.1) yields 171.7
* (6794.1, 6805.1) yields 174.1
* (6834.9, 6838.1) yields 173.3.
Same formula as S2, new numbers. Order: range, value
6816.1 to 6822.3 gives 169.3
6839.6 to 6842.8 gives 161.9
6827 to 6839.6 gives 167.2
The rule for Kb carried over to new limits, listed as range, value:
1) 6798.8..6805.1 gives 165.4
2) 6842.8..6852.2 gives 166.7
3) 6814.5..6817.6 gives 169.2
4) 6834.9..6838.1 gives 173.1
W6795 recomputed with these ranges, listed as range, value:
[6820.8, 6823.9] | 170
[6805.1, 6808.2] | 168.3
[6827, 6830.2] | 167.4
